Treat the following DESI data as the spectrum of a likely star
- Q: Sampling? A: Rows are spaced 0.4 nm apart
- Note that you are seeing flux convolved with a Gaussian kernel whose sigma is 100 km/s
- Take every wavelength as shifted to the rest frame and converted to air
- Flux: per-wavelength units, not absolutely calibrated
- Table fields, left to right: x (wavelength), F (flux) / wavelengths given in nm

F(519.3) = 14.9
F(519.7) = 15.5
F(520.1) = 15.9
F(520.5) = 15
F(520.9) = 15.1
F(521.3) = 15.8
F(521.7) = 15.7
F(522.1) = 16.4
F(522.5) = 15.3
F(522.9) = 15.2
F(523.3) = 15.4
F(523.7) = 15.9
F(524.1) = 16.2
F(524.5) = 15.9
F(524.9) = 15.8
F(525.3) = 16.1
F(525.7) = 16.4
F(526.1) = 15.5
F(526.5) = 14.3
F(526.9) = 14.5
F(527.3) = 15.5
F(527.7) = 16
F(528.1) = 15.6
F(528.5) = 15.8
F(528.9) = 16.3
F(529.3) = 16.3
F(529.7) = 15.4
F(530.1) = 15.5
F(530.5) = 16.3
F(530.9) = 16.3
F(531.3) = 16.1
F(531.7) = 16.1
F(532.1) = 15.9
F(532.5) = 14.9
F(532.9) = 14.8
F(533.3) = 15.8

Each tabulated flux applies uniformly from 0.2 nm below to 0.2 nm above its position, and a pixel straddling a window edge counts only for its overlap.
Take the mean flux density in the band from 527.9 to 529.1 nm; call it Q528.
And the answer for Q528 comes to 15.9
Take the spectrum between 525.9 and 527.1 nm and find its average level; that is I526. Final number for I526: 14.8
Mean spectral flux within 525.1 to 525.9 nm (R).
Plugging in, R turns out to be 16.2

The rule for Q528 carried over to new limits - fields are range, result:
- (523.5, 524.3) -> 16.1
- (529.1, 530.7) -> 15.9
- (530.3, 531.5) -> 16.2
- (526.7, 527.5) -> 15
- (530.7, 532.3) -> 16.1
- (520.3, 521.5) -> 15.3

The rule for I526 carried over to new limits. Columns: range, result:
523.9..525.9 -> 16.1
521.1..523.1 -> 15.7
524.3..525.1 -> 15.9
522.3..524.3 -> 15.6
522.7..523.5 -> 15.3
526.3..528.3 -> 15.2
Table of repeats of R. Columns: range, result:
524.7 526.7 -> 15.6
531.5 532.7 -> 15.6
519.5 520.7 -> 15.5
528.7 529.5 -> 16.3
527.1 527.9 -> 15.7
